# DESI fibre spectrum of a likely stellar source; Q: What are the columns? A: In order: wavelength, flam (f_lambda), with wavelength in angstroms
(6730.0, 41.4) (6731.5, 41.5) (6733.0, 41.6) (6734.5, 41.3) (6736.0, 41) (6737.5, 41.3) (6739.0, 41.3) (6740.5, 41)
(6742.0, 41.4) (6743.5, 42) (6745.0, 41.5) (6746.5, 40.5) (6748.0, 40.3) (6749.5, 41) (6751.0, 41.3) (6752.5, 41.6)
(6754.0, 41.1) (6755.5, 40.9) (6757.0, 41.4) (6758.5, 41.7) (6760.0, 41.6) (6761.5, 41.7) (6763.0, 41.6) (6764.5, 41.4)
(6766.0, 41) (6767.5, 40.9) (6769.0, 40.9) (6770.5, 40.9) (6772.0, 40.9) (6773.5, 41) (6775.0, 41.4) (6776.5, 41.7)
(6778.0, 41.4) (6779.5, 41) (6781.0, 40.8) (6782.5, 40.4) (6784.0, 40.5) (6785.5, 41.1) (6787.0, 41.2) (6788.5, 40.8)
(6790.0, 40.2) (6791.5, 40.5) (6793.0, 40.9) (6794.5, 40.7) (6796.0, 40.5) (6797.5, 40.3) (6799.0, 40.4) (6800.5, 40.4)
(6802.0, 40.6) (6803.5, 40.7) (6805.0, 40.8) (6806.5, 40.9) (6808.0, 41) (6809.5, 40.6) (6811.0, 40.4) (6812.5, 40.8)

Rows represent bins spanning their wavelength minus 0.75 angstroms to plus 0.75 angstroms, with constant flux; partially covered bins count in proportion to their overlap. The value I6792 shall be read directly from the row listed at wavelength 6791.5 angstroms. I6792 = 40.5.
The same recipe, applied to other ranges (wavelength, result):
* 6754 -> 41.1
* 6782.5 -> 40.4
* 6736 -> 41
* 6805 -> 40.8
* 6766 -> 41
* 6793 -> 40.9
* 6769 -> 40.9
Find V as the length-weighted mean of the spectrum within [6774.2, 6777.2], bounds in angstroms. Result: 41.5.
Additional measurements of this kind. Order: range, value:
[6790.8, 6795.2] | 40.7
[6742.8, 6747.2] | 41.3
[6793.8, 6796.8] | 40.6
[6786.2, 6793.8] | 40.7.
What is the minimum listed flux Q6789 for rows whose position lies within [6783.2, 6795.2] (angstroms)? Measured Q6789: 40.2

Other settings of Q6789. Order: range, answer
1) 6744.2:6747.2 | 40.5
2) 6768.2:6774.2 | 40.9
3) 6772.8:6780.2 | 41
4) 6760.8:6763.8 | 41.6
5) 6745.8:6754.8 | 40.3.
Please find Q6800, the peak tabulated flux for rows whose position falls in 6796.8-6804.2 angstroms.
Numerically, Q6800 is 40.7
